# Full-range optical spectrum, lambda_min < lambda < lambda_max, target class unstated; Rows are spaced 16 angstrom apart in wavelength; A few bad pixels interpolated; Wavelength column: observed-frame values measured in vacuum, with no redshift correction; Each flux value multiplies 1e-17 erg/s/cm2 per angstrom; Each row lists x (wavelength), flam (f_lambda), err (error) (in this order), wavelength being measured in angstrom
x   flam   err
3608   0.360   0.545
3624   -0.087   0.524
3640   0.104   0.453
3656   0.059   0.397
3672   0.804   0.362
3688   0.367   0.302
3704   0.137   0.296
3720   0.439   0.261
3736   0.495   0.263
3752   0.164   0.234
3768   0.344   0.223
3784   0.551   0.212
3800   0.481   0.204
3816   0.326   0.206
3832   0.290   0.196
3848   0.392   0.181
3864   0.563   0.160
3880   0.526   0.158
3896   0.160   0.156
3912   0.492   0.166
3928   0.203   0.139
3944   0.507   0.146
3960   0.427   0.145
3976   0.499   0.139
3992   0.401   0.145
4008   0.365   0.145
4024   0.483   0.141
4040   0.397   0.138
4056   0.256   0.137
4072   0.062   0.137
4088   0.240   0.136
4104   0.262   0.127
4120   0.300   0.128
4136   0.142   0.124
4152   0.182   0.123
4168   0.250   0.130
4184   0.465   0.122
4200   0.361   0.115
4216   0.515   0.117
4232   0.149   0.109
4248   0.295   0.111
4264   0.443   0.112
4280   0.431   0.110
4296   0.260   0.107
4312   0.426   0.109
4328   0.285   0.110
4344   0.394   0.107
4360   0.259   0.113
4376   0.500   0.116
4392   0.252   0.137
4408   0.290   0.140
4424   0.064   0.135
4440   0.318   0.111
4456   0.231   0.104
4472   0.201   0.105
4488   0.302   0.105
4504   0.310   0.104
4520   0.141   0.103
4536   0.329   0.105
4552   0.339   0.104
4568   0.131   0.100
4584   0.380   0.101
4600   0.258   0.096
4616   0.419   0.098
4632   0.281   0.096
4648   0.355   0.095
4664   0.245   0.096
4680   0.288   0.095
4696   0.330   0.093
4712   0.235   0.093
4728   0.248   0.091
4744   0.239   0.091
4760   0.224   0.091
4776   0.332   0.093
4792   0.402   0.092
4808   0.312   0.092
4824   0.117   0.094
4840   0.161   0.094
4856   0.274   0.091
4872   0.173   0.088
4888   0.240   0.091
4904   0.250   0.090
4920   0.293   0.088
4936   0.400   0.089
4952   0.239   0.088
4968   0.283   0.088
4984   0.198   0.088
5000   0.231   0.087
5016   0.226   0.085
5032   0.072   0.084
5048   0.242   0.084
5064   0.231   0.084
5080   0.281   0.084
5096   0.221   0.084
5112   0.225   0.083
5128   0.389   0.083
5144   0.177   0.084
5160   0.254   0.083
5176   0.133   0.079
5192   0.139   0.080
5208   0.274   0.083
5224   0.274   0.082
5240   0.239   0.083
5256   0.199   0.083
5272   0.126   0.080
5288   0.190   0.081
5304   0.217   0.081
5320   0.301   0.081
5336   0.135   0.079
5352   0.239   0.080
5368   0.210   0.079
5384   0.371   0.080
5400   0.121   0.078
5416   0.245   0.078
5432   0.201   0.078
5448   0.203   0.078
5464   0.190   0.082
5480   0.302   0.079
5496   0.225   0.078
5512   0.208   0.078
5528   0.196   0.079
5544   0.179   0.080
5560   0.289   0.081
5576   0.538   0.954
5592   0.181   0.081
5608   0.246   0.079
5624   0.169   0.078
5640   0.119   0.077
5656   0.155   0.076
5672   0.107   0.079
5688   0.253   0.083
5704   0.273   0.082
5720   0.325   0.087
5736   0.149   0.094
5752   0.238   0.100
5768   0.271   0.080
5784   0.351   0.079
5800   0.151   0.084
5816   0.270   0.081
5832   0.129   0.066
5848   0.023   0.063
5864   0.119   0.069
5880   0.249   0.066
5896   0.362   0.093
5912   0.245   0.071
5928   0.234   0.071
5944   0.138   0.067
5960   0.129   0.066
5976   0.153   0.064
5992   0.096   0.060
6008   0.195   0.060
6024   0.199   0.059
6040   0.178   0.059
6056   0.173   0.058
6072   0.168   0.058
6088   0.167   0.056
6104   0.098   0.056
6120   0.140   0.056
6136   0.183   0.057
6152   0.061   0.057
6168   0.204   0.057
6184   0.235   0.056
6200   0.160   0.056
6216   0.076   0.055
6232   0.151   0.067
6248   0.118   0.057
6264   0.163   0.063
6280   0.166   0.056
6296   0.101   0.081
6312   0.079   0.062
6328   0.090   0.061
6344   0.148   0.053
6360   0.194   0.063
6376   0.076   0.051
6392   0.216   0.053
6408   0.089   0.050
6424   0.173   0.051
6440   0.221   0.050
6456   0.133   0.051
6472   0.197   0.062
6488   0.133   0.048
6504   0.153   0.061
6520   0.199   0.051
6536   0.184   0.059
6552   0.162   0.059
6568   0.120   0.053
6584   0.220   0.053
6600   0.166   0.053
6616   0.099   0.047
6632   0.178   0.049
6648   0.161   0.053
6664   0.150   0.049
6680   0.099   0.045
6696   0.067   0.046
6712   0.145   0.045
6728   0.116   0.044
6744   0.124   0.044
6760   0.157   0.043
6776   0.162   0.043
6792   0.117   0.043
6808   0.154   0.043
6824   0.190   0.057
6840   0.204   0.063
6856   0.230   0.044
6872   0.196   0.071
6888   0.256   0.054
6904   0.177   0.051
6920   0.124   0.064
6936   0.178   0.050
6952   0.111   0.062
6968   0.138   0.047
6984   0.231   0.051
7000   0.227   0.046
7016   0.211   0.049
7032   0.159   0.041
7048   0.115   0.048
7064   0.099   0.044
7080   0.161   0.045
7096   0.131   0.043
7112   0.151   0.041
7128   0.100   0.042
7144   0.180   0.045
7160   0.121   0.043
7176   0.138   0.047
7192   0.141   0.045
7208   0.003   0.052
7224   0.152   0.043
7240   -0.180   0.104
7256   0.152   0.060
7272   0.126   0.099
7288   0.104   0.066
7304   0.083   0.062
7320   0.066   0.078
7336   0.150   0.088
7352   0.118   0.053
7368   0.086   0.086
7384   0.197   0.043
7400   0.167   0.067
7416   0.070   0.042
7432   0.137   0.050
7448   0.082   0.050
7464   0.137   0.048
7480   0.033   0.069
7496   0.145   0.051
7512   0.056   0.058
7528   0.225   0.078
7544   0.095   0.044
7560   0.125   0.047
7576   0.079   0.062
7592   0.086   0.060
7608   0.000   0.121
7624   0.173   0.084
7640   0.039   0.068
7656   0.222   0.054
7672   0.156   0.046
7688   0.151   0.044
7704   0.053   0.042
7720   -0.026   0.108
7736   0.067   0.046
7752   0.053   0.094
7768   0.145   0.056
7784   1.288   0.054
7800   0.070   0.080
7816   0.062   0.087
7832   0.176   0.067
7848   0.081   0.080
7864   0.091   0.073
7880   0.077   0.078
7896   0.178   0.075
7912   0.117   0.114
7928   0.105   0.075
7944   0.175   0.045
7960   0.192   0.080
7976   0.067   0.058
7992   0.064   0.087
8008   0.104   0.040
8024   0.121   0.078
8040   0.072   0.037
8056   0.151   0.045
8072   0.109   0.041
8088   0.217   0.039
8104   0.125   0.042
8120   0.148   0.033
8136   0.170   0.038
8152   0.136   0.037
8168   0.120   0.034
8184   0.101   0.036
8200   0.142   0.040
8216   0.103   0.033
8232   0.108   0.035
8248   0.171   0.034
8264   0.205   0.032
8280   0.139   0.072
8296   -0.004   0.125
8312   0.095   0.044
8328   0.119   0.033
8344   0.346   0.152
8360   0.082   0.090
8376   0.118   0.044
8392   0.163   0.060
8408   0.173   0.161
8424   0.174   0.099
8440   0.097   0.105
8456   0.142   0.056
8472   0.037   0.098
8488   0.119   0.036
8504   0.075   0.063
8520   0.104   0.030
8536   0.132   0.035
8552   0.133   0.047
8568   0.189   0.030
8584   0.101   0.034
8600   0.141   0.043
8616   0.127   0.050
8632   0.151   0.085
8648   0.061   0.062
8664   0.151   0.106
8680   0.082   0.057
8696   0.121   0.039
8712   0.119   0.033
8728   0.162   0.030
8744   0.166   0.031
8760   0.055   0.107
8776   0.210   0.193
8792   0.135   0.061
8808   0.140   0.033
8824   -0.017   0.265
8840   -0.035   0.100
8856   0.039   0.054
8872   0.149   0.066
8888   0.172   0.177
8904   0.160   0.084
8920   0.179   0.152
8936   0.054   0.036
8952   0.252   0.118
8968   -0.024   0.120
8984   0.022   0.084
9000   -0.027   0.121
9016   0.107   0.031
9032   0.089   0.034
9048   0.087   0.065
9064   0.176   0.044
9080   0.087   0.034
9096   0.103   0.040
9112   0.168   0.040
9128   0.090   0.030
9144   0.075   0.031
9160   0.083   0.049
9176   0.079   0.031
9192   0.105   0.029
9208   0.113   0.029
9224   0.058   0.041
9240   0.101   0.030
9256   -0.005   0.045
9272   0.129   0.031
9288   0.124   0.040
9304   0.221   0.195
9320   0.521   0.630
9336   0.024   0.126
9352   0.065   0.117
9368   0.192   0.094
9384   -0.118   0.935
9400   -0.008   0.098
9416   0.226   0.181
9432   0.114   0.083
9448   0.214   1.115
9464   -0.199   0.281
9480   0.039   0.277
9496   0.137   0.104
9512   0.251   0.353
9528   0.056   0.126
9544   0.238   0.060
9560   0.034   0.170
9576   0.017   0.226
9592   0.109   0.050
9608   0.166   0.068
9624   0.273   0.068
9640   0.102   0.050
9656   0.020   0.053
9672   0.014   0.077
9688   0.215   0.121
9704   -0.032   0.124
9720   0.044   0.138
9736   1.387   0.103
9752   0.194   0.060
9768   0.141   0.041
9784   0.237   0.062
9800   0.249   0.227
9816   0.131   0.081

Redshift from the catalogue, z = 1.088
